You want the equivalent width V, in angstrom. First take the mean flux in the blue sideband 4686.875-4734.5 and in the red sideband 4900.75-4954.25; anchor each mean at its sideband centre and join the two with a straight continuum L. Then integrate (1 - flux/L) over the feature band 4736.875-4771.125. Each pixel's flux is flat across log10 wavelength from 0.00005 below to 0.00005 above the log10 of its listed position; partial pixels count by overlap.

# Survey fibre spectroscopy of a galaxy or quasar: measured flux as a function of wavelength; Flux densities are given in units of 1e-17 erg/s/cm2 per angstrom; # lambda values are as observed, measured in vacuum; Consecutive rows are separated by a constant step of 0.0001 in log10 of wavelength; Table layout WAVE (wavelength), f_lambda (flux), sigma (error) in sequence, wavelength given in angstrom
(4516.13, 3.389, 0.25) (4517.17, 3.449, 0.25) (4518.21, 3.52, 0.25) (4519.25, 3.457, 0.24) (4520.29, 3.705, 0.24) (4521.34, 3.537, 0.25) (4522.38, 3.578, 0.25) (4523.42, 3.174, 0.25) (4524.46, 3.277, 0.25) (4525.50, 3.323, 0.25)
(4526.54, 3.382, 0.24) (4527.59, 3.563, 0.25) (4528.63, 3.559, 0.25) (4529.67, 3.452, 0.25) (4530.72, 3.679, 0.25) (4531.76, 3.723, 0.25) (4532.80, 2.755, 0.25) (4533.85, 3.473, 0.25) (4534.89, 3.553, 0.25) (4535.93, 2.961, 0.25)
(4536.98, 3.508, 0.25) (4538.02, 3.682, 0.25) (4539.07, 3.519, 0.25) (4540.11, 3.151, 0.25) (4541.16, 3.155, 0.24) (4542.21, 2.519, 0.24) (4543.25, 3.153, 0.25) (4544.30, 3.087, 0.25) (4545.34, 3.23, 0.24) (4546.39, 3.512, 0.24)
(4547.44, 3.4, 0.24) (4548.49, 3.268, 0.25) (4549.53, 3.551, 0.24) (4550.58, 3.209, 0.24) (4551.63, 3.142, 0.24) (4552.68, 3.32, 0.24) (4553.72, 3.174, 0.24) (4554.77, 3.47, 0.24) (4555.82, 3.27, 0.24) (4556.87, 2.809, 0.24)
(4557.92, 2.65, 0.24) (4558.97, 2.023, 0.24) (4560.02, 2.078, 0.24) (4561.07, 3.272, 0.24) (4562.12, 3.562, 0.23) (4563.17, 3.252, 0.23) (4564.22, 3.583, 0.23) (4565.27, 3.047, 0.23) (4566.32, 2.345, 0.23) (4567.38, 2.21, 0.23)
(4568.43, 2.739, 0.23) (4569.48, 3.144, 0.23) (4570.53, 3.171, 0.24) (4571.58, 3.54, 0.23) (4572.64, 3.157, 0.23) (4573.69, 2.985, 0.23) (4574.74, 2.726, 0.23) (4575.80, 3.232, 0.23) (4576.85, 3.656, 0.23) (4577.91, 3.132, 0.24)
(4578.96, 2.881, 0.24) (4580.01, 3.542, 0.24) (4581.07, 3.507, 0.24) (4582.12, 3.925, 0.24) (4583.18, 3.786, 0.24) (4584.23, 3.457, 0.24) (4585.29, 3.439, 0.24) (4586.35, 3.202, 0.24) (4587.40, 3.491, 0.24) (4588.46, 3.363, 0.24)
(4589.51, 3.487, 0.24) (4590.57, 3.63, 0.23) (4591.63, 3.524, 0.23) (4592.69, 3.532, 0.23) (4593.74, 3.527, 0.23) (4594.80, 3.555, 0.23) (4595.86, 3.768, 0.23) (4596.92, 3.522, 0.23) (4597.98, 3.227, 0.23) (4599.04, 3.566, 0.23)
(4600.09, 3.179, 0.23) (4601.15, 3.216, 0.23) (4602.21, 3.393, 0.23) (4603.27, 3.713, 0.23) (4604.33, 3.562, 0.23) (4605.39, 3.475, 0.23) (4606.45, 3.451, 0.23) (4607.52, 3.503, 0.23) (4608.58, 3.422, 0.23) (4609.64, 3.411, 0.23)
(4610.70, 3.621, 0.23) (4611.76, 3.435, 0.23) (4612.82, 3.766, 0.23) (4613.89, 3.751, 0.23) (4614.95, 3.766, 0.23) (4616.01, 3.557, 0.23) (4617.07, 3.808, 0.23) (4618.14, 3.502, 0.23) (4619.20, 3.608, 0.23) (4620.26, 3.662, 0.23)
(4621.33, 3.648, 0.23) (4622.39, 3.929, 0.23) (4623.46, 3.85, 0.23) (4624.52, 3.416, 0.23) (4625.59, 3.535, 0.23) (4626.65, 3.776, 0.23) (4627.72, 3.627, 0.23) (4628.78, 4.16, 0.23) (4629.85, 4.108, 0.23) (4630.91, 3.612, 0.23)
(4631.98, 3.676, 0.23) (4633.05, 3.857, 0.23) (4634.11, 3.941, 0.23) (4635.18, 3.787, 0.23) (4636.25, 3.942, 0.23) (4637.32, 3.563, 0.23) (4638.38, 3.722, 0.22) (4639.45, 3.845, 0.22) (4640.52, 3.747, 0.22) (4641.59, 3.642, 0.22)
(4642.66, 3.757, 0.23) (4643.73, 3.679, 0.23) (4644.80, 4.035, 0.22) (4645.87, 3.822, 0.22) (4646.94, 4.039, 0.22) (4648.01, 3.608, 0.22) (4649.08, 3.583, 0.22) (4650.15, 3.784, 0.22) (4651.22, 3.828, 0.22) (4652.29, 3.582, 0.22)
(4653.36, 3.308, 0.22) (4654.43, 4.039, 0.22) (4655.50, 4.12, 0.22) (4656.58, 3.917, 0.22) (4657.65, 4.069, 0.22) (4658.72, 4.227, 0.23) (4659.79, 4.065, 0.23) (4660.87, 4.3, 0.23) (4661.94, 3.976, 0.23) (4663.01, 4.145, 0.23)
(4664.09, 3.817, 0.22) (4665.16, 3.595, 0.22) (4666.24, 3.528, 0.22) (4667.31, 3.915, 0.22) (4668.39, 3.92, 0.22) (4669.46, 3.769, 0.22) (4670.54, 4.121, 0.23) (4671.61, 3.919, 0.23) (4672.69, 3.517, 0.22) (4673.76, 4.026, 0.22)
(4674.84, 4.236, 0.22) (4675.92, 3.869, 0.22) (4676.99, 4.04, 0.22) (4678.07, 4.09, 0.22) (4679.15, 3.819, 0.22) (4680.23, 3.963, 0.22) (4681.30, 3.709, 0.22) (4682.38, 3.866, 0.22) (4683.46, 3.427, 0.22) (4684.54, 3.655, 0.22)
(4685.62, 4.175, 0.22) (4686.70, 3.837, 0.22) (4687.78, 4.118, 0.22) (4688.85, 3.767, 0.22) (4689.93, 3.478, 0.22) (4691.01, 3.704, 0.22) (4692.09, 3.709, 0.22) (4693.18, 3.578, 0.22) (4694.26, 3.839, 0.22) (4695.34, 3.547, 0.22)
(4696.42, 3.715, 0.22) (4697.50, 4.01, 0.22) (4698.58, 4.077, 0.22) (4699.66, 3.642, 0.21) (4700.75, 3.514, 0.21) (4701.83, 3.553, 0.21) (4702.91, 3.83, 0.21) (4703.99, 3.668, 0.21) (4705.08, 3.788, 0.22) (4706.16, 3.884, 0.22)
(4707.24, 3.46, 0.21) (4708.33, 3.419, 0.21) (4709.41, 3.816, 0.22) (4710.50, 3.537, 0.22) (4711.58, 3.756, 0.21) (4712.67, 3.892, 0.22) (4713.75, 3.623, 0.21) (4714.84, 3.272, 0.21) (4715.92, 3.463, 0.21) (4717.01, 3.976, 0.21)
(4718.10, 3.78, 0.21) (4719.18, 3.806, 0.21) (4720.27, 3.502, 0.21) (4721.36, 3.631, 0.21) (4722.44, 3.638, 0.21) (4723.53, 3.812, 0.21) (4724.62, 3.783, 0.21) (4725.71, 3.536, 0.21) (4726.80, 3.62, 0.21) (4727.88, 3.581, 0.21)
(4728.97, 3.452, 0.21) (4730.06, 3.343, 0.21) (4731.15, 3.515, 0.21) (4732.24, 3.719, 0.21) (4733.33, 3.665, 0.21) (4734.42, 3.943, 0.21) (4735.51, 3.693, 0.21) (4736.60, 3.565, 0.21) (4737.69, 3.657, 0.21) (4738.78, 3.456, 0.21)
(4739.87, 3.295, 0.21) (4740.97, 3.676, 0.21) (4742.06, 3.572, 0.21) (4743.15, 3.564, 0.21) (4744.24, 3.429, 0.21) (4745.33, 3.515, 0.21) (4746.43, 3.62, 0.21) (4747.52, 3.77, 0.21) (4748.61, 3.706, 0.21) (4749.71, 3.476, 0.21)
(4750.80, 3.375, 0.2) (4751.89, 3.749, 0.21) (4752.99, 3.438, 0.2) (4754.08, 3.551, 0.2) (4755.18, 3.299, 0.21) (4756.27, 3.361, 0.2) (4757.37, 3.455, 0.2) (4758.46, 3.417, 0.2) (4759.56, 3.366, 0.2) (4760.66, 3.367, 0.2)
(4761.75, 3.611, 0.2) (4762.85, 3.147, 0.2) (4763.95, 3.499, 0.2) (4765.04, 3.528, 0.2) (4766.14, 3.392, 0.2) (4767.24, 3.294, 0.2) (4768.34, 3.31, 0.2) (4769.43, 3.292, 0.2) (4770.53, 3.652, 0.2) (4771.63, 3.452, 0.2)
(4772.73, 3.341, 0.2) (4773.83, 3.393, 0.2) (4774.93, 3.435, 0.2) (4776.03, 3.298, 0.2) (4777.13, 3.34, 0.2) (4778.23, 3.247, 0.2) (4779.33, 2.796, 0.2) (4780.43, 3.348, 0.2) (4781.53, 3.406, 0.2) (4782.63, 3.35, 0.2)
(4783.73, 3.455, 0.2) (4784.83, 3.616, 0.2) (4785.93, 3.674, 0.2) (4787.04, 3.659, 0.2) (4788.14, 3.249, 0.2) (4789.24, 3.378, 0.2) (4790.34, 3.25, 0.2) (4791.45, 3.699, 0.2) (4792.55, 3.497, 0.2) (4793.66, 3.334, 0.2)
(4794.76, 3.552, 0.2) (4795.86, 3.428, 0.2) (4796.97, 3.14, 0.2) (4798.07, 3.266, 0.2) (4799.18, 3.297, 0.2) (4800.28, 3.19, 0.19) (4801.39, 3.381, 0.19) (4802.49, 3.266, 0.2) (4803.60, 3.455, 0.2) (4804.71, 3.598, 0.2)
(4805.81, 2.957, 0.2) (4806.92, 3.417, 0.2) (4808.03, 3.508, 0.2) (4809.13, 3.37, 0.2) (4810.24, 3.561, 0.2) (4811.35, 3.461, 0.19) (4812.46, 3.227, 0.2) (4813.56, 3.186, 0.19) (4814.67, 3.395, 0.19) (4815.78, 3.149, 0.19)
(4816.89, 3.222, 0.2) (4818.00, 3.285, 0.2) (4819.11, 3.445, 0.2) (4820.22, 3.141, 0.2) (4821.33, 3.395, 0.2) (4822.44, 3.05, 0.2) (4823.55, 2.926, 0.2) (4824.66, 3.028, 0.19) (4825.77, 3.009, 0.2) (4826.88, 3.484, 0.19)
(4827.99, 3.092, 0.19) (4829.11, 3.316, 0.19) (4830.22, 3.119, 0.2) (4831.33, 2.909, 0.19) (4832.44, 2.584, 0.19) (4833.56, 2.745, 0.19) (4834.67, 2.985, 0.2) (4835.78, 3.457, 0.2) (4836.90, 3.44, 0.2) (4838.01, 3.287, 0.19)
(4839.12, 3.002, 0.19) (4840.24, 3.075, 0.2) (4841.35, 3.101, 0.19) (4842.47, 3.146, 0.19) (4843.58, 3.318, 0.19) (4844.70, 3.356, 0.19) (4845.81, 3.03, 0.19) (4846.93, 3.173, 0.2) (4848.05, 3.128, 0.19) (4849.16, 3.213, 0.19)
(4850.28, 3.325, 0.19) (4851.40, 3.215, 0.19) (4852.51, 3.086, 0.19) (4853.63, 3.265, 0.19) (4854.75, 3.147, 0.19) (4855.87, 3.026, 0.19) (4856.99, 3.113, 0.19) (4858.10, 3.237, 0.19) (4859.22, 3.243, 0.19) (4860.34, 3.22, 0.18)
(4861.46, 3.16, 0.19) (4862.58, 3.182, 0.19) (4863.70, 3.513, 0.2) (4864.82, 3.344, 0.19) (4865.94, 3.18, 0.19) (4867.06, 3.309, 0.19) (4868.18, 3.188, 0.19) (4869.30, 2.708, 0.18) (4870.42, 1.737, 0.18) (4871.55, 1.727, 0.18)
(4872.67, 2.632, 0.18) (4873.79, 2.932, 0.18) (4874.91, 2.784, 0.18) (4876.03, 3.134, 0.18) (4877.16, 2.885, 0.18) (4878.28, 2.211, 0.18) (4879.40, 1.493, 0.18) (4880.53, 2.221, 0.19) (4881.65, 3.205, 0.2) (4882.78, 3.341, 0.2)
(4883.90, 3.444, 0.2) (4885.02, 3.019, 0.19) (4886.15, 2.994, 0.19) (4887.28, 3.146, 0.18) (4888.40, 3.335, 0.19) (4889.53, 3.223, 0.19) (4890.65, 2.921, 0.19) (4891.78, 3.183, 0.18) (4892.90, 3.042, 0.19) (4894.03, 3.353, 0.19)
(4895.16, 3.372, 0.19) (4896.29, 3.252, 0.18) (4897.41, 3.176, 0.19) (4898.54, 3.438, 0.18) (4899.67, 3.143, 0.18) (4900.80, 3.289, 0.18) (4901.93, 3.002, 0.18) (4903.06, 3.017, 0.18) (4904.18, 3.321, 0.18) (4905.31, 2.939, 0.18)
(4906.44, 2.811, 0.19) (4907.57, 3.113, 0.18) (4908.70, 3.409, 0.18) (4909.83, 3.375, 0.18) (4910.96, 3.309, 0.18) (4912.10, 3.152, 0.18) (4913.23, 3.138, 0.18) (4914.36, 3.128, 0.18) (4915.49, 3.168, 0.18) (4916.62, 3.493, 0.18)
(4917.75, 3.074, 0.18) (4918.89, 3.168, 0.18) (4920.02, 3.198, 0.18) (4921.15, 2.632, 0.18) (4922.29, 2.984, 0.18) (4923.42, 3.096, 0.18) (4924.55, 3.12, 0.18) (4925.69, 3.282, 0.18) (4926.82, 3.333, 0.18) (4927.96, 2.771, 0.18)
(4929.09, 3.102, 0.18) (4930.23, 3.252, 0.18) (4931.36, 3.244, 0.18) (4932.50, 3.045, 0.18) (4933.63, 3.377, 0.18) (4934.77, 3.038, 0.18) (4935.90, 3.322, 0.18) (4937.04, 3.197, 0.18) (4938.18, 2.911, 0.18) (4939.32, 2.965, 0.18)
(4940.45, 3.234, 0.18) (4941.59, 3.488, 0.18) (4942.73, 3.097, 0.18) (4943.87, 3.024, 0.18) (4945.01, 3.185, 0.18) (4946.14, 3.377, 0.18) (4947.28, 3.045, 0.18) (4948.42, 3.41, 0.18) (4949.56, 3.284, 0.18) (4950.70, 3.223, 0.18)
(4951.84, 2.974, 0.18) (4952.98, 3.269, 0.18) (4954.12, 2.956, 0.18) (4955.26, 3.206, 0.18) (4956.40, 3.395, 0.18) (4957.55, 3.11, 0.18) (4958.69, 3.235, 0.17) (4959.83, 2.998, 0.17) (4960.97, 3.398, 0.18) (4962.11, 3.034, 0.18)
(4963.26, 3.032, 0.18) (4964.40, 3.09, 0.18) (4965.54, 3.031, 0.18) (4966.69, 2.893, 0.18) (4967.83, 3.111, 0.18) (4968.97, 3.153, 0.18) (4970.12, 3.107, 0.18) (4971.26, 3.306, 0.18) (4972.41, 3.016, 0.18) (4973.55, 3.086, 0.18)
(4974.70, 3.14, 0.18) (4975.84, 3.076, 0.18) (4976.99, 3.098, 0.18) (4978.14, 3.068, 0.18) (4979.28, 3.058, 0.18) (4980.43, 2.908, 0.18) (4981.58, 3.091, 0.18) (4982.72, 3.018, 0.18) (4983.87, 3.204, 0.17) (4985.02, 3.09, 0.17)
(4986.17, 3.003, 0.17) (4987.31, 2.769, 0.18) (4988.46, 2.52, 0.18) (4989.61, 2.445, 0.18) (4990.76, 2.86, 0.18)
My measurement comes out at 0.9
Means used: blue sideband 3.68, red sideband 3.15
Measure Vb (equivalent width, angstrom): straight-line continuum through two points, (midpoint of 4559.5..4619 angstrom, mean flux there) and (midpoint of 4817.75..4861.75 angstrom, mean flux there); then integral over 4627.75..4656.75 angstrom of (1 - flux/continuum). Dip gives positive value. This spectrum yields -4.2 angstrom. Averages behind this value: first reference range 3.36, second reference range 3.16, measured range 3.8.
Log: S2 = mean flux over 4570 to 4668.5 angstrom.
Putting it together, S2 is 3.64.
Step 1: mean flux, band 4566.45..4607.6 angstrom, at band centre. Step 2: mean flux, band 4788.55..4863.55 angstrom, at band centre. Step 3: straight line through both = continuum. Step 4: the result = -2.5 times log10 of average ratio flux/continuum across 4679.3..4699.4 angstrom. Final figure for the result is -0.15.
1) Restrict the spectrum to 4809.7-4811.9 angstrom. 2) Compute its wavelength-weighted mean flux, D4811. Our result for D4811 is 3.51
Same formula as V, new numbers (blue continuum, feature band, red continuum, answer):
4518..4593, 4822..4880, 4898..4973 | 2.9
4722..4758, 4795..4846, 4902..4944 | 2.4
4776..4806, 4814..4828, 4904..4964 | 0.5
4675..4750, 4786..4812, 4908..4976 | 0.7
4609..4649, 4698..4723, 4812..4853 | -1.2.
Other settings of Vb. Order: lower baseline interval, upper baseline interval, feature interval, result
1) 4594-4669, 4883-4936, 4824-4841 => 1.12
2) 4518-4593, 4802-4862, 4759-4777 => -1.00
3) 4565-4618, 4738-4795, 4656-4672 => -2.56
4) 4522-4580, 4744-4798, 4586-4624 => -3.56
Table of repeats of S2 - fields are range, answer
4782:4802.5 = 3.41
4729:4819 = 3.43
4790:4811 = 3.38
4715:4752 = 3.61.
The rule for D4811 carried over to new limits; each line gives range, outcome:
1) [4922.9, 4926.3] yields 3.17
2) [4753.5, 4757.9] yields 3.42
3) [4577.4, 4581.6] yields 3.27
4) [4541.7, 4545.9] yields 3.01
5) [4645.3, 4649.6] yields 3.77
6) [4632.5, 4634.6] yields 3.9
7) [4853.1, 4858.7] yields 3.16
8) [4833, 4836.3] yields 3.06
